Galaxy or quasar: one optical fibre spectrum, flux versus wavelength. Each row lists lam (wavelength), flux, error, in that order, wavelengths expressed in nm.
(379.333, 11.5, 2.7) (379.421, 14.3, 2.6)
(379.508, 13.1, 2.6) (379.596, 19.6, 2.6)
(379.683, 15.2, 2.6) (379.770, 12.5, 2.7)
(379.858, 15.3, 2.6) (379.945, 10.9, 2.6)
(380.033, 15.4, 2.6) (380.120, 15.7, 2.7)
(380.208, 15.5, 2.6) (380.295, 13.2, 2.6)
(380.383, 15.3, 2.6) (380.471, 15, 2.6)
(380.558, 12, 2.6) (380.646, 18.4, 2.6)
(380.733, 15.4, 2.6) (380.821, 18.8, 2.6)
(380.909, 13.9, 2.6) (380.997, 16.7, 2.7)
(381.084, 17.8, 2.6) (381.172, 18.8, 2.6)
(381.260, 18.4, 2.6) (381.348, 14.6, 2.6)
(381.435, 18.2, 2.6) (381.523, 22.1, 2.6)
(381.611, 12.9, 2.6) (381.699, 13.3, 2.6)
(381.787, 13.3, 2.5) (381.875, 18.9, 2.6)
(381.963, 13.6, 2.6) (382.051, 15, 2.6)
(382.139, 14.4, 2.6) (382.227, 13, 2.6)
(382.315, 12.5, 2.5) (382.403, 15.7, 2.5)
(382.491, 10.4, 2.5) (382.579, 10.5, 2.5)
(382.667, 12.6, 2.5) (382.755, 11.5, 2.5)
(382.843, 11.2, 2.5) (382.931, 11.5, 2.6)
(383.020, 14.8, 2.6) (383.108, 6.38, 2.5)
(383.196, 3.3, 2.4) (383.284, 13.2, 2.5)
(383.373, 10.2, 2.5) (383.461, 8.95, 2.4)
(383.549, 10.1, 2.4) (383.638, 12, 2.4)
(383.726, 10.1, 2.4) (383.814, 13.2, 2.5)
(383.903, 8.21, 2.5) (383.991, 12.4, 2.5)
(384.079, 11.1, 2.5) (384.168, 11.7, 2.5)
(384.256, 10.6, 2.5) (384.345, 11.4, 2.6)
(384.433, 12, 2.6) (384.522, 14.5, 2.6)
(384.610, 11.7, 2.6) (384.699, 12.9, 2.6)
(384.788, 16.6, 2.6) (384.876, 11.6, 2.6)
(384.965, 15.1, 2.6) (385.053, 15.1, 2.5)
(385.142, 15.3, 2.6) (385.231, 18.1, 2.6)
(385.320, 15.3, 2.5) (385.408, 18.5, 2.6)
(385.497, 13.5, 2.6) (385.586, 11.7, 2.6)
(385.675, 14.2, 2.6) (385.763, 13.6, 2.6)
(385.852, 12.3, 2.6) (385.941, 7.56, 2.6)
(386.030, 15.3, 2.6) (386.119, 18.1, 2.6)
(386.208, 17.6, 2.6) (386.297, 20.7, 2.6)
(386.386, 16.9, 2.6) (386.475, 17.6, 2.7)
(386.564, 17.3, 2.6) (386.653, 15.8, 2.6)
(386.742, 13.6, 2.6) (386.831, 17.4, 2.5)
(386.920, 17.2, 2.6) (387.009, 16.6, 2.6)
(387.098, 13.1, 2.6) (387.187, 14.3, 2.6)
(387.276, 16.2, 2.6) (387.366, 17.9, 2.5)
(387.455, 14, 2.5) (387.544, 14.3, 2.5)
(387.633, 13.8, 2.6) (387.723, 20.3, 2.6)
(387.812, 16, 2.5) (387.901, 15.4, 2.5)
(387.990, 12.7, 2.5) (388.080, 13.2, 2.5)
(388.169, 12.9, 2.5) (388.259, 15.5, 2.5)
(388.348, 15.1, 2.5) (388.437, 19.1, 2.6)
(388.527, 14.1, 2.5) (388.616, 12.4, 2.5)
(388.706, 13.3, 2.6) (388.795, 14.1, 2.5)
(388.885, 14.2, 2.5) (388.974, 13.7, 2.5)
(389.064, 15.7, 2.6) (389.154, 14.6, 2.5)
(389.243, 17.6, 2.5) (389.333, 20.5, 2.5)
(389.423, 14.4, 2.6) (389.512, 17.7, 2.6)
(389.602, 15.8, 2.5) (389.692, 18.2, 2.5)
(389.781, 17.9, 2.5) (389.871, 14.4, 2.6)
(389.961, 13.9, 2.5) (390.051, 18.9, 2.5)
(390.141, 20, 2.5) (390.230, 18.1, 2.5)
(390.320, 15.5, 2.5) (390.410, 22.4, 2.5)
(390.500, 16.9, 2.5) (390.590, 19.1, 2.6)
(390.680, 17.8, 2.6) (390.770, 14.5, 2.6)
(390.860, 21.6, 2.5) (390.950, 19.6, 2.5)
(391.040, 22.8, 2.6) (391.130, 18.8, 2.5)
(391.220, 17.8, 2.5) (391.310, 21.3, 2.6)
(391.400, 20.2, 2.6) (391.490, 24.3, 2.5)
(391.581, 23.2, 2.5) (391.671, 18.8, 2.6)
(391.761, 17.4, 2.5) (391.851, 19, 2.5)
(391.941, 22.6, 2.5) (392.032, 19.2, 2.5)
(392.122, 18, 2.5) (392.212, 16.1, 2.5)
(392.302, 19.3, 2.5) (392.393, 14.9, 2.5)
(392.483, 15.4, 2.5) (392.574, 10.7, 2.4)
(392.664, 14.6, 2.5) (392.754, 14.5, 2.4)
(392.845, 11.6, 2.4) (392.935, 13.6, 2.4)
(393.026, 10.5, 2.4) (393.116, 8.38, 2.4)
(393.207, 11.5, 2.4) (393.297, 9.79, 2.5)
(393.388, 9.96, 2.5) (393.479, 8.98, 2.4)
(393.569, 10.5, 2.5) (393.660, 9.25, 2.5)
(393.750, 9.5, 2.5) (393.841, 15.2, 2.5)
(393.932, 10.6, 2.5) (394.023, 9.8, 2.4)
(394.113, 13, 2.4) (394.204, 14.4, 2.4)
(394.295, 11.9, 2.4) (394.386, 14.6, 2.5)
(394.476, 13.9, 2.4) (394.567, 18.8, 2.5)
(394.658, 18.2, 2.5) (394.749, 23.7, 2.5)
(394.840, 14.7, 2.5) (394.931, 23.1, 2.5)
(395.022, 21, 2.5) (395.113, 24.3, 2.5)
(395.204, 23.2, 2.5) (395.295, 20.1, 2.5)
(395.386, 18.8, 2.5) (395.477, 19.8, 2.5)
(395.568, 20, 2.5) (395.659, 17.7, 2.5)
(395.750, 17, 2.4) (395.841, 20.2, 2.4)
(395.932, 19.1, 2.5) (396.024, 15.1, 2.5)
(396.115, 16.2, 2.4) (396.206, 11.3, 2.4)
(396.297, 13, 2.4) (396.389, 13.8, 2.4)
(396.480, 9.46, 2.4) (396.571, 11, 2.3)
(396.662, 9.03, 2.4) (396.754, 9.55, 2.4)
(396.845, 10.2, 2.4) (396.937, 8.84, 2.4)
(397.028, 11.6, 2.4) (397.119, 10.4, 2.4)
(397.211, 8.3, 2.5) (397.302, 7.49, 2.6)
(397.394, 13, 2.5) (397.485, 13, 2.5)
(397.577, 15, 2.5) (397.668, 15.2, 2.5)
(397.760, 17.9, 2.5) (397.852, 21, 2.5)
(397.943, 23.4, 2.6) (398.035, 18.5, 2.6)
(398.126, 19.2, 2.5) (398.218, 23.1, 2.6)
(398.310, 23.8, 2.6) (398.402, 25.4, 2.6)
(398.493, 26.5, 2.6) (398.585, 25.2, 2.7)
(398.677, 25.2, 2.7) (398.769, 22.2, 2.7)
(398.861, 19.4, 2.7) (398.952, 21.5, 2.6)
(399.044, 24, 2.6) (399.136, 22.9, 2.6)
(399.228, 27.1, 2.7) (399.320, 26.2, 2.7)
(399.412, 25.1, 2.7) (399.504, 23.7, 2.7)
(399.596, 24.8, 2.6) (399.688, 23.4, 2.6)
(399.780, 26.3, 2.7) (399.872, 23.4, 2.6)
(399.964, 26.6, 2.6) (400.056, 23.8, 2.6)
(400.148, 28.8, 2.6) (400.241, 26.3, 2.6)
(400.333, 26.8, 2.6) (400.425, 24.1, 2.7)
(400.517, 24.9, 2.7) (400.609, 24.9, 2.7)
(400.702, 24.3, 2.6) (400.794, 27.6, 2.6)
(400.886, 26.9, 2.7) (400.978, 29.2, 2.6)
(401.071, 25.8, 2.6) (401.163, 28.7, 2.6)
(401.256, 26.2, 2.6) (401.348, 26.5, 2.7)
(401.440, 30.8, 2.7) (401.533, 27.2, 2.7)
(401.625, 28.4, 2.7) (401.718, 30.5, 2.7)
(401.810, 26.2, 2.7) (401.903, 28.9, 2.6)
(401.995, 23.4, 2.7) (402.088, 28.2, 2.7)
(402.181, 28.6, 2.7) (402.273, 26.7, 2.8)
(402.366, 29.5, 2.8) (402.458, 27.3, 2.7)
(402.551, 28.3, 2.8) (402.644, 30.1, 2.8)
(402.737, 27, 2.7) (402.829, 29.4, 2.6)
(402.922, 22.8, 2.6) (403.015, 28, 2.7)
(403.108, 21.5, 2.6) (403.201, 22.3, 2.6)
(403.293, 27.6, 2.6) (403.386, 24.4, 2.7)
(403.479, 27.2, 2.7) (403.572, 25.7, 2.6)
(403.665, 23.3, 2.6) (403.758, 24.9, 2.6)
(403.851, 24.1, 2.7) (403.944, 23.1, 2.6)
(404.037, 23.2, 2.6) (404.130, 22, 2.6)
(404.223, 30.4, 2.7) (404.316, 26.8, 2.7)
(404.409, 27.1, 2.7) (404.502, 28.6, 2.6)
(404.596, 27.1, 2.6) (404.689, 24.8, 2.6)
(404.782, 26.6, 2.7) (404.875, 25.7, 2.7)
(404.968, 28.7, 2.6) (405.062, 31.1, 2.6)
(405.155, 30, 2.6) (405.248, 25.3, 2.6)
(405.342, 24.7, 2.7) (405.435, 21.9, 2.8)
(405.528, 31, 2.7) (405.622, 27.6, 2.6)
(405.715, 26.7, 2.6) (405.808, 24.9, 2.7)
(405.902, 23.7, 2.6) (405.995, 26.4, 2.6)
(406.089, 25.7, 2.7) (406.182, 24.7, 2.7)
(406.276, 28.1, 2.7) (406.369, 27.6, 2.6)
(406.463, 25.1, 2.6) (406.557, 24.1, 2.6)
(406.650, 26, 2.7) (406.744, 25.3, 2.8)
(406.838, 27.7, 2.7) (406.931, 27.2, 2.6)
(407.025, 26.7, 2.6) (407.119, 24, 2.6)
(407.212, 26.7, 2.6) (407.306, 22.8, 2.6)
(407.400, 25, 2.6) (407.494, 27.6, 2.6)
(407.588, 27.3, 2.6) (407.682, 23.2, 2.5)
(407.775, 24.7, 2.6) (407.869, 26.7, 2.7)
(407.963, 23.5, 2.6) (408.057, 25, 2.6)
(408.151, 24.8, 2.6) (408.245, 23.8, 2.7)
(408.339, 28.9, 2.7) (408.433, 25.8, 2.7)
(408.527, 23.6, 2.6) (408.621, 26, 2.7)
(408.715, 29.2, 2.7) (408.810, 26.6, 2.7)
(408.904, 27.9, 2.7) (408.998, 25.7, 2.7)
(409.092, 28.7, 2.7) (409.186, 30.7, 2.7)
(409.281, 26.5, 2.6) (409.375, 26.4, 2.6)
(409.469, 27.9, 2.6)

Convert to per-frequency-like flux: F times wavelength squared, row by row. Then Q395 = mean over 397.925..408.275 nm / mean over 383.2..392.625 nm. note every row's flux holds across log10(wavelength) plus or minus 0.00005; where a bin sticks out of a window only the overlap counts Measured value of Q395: 1.8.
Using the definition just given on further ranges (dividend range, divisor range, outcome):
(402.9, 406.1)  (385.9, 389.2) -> 1.84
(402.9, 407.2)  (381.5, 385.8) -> 2.26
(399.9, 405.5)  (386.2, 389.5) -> 1.83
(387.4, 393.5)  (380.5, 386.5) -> 1.22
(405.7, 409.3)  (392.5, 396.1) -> 1.83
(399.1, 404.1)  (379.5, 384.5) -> 2.14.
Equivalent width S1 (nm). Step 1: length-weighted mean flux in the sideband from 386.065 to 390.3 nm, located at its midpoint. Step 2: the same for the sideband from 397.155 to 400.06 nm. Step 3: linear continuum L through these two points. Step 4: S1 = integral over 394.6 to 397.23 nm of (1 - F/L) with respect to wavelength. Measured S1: 0.52 nm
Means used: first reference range 16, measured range 15.9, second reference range 21.2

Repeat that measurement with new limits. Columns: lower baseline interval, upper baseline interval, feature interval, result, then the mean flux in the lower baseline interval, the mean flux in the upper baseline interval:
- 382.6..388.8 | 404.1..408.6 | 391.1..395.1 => 0.56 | 13.8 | 26.1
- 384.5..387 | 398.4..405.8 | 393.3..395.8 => 0.62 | 15.2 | 26.1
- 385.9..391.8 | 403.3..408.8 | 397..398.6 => 0.30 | 16.8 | 25.9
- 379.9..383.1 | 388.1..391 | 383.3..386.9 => 0.41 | 14.7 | 16.5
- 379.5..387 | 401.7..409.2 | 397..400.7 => 0.19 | 14.1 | 26.3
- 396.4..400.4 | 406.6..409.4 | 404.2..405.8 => -0.21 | 19.6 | 26.1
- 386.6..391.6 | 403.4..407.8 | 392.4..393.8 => 0.56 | 16.8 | 26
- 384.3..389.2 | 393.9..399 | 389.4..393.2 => -0.37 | 14.9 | 16.8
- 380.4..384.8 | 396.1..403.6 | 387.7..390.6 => 0.12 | 13.3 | 22.4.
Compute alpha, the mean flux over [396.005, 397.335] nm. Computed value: 11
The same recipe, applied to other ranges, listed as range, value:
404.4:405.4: 27.2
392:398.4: 15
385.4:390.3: 15.6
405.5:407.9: 26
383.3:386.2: 13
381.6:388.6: 13.8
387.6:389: 14.8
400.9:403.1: 27.6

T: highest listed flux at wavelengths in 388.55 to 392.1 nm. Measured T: 24.3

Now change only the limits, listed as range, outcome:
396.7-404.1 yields 30.8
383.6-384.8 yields 16.6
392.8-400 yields 27.1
